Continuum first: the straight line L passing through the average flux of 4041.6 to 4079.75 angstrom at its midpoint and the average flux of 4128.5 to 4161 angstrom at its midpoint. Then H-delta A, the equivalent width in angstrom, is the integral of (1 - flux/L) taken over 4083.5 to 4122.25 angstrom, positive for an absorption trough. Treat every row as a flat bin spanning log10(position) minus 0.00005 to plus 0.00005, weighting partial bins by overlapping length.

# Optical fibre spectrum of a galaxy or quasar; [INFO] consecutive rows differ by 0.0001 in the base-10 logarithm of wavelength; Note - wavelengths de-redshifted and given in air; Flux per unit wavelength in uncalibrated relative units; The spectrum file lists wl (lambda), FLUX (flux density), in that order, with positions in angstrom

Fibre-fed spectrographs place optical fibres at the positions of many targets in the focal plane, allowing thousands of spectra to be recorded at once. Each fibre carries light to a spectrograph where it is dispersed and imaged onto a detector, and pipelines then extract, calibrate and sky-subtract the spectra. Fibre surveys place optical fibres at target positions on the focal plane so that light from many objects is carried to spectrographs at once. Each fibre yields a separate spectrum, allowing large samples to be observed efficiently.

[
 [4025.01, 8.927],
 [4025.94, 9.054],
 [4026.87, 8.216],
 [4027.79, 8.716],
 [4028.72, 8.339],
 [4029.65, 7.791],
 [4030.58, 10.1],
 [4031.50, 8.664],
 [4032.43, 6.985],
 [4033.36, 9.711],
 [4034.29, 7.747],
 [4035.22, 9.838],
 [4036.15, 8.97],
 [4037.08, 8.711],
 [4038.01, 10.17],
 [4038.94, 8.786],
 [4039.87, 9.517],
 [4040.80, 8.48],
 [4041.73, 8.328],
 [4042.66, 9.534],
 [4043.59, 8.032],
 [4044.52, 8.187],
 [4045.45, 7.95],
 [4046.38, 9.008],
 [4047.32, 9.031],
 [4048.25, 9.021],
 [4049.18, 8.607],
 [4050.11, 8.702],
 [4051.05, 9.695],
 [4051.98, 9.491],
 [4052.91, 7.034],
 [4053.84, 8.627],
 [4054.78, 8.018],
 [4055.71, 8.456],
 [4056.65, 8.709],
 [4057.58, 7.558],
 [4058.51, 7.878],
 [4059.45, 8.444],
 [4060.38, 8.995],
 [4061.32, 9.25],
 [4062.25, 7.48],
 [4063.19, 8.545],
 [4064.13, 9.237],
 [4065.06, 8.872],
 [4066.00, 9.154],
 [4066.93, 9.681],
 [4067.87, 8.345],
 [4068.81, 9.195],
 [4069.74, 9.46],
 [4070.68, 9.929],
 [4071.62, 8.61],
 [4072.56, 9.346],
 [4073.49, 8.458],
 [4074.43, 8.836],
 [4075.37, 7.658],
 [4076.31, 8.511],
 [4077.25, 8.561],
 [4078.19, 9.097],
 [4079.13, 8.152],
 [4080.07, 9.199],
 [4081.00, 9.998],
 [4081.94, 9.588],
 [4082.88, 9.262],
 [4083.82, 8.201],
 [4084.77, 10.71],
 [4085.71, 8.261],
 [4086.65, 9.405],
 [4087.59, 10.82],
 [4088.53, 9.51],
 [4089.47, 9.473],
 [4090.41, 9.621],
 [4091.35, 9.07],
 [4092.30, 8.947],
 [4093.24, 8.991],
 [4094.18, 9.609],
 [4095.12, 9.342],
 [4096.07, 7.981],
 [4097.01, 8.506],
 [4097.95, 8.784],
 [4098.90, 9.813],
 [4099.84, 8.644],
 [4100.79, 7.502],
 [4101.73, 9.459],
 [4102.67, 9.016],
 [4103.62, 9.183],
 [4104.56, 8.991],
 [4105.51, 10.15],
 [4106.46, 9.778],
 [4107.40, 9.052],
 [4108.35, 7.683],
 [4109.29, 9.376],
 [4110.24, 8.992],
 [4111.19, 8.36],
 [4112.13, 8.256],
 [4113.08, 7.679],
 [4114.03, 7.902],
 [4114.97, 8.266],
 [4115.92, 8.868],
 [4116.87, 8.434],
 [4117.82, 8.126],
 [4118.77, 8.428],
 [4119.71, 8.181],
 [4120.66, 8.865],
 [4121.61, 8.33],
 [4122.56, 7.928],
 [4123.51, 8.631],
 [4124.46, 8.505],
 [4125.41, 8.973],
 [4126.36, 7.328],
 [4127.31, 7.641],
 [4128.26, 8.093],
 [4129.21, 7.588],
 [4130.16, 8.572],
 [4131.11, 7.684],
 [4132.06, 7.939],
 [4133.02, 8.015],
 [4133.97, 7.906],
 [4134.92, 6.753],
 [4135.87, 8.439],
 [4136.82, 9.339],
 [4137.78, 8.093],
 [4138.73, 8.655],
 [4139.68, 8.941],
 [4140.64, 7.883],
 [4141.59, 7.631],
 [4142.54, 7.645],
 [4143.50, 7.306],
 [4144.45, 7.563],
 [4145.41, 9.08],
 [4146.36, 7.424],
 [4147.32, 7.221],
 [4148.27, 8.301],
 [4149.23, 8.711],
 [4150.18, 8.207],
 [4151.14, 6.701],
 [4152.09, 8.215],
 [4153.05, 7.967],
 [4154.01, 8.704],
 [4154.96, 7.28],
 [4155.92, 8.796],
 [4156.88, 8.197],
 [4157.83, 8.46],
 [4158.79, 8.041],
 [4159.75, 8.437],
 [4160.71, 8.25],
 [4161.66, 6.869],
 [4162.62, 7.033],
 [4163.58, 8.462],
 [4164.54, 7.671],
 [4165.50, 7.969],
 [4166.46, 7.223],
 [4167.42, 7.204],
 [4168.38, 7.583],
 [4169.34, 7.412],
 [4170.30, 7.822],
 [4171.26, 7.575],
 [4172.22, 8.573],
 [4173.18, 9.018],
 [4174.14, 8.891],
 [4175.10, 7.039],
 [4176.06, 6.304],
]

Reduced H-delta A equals -2.4 angstrom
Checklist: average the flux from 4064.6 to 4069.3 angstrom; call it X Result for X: 9.06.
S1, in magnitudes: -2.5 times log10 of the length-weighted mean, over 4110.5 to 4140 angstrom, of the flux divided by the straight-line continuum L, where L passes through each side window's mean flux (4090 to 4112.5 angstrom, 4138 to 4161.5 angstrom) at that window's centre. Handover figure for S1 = 0.04 mag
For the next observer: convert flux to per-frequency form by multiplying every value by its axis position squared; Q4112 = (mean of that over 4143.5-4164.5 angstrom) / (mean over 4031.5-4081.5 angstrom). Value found 0.96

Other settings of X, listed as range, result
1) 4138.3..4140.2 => 8.77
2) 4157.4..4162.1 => 8.02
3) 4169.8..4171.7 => 7.7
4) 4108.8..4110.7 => 9.18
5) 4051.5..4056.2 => 8.33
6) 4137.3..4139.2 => 8.37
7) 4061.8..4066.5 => 8.67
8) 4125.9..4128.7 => 7.69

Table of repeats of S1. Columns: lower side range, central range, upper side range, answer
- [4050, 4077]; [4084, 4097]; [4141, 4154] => -0.107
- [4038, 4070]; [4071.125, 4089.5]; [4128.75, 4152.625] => -0.073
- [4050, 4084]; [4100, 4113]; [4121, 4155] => -0.062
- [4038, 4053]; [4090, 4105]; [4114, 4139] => -0.068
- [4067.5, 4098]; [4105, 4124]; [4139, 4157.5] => 0.000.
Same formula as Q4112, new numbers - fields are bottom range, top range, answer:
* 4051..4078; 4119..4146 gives 0.97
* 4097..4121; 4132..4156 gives 0.94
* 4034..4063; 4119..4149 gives 0.97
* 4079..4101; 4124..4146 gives 0.90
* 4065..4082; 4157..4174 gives 0.92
